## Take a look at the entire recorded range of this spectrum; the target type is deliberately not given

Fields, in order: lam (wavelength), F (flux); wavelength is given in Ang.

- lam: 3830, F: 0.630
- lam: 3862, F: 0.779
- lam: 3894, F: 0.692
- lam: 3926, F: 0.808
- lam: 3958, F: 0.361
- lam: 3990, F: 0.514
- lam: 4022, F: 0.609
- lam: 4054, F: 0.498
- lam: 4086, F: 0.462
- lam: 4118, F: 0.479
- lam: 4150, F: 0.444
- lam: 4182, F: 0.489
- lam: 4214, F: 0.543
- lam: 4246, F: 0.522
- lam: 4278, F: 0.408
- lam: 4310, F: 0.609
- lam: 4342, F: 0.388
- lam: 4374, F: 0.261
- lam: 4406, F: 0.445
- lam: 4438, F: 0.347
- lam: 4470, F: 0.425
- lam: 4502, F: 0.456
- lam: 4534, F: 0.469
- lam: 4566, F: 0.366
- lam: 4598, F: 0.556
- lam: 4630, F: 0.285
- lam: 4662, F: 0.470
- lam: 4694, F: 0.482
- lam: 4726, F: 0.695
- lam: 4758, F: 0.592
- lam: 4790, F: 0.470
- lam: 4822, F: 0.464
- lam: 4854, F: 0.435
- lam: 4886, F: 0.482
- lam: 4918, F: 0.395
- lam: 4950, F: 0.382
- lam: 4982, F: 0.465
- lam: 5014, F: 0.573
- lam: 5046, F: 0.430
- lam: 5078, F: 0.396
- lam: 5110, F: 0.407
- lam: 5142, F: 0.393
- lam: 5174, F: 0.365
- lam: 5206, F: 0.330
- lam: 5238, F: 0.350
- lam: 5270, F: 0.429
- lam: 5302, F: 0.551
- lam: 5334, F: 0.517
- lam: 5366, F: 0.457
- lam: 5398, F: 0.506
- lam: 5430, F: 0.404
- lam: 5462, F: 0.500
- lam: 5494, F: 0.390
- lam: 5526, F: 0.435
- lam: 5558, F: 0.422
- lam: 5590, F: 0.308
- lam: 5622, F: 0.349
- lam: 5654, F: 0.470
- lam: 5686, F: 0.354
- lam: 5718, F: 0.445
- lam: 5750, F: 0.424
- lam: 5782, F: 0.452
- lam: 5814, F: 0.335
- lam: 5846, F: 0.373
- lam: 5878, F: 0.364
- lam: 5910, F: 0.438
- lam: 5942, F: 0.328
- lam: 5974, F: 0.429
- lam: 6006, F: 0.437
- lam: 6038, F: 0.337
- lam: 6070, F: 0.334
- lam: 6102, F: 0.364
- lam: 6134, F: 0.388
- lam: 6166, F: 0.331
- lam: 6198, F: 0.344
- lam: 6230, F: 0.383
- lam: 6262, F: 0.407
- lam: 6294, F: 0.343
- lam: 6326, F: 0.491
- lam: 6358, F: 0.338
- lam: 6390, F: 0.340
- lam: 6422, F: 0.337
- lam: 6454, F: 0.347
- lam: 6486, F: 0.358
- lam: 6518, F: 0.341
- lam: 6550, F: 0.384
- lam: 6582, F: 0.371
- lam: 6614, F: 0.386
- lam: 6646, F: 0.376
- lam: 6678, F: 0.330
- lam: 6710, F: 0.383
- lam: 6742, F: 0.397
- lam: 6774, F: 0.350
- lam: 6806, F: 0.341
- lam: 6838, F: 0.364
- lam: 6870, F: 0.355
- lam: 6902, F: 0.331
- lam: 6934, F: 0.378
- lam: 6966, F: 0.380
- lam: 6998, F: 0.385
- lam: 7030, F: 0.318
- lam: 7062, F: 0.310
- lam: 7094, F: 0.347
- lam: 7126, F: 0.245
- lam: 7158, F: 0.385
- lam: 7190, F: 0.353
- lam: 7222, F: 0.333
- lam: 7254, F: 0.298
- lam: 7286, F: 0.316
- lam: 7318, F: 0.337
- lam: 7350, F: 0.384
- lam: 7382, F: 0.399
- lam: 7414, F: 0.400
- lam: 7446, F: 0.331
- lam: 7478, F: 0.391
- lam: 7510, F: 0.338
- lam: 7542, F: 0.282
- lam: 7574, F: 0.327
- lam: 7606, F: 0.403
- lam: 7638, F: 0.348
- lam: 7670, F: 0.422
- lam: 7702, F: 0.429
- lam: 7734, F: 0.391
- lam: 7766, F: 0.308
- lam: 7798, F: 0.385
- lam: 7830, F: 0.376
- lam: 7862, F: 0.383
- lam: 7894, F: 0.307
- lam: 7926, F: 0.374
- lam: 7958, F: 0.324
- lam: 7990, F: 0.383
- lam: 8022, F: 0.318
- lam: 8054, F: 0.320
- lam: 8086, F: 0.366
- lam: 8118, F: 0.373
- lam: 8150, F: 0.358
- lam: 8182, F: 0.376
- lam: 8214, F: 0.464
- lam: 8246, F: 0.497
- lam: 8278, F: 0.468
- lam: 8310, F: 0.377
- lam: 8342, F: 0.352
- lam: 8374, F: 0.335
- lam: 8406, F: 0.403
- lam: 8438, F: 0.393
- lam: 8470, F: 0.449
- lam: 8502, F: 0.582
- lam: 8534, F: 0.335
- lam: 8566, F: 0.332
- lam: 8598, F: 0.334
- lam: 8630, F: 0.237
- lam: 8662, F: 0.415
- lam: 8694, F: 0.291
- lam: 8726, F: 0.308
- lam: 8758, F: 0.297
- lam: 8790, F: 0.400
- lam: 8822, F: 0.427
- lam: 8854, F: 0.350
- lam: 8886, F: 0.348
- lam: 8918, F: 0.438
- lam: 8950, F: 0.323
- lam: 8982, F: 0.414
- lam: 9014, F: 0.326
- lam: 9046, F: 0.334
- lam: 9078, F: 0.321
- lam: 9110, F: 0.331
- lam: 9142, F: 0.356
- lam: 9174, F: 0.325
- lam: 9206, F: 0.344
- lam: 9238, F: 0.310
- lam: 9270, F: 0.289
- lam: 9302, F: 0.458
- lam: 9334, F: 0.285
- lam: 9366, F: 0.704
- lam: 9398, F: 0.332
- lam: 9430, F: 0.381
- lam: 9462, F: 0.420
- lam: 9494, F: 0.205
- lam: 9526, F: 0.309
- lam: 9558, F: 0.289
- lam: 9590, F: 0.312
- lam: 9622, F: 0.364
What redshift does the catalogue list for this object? 0.695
